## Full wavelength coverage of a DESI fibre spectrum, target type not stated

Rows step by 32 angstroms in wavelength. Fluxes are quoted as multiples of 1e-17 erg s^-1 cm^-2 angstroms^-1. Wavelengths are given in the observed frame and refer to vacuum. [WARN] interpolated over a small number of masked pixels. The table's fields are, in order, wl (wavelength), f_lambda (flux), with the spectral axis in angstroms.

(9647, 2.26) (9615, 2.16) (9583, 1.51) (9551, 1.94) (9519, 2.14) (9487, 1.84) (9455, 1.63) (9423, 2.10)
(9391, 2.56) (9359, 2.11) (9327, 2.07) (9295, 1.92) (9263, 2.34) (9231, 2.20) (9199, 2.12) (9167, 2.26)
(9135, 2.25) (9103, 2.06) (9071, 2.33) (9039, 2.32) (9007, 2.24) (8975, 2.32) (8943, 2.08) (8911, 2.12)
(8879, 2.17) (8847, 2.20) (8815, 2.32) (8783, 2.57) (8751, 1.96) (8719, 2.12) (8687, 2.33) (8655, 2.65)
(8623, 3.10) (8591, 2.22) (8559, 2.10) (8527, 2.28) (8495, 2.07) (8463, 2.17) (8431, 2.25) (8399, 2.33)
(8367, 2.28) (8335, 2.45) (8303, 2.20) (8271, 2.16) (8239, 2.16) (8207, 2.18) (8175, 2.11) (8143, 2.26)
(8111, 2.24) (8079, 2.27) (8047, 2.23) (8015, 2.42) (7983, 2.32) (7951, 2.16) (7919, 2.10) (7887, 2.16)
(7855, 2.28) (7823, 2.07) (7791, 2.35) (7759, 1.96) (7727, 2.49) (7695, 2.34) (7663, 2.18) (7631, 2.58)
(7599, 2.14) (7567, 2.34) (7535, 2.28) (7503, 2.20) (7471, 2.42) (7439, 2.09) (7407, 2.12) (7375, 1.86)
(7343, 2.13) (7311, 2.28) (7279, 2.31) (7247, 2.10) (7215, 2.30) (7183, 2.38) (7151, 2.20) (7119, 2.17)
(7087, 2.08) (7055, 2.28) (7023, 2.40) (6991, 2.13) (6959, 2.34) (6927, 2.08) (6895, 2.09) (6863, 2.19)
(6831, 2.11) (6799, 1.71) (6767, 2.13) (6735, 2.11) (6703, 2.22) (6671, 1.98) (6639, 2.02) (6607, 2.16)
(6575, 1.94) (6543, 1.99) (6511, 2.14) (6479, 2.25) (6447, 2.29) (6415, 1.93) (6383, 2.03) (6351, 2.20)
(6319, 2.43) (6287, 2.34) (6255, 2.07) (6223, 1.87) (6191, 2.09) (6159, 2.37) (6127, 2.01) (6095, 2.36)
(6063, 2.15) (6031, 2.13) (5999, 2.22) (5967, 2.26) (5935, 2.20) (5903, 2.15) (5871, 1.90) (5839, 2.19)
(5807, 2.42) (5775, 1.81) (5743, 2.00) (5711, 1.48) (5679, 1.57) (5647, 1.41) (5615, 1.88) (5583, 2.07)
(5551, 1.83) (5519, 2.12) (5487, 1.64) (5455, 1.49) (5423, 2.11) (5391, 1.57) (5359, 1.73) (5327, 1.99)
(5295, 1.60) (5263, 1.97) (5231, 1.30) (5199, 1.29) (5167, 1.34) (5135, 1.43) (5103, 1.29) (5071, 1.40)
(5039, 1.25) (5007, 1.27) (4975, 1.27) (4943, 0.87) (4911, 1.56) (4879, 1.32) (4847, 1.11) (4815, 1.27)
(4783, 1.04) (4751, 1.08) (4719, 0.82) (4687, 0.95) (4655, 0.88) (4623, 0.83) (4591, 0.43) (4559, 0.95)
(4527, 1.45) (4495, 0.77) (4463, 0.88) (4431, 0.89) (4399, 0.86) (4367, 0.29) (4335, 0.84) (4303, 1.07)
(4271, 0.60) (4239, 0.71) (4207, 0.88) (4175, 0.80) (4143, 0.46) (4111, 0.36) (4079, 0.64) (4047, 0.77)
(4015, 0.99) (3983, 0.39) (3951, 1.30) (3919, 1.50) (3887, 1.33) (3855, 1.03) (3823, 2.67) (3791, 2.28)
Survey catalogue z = 0.314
